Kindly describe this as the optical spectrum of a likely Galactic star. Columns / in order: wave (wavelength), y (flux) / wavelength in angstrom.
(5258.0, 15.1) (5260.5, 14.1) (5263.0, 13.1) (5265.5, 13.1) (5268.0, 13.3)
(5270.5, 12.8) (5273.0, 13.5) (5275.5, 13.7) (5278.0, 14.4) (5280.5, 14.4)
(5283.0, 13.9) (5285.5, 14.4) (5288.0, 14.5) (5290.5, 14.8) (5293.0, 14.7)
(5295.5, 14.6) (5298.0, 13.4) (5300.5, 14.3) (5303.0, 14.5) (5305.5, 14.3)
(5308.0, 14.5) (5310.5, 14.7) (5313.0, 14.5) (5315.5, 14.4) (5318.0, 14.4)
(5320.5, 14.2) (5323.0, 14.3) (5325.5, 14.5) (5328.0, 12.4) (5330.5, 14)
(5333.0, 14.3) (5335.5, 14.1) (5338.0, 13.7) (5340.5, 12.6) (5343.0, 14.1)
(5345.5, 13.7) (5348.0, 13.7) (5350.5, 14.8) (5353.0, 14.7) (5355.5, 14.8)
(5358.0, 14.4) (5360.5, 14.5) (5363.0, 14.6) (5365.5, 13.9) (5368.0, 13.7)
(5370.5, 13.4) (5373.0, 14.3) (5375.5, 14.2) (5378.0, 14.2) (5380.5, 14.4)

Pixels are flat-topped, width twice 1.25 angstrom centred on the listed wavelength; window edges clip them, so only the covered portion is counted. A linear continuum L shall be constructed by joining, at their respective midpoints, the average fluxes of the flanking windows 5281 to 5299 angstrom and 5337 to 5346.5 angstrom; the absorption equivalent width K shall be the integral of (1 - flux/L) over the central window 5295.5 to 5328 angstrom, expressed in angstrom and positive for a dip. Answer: -0.6 angstrom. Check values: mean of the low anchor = 14.3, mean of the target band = 14.3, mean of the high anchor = 13.5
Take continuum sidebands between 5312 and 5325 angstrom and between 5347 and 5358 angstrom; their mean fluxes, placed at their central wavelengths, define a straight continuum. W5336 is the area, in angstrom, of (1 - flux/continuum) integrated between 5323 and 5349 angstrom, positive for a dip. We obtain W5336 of 1.3 angstrom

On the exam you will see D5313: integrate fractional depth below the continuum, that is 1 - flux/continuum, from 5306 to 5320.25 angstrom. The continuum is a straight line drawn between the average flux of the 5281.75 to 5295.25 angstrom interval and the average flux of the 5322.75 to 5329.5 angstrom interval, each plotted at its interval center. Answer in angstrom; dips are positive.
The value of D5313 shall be -0.5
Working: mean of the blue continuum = 14.5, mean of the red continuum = 13.7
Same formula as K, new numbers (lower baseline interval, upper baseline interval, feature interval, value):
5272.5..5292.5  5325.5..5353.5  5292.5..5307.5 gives -0.18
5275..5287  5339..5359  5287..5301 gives -0.21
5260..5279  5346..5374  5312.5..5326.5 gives -0.49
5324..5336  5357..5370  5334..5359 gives -0.09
